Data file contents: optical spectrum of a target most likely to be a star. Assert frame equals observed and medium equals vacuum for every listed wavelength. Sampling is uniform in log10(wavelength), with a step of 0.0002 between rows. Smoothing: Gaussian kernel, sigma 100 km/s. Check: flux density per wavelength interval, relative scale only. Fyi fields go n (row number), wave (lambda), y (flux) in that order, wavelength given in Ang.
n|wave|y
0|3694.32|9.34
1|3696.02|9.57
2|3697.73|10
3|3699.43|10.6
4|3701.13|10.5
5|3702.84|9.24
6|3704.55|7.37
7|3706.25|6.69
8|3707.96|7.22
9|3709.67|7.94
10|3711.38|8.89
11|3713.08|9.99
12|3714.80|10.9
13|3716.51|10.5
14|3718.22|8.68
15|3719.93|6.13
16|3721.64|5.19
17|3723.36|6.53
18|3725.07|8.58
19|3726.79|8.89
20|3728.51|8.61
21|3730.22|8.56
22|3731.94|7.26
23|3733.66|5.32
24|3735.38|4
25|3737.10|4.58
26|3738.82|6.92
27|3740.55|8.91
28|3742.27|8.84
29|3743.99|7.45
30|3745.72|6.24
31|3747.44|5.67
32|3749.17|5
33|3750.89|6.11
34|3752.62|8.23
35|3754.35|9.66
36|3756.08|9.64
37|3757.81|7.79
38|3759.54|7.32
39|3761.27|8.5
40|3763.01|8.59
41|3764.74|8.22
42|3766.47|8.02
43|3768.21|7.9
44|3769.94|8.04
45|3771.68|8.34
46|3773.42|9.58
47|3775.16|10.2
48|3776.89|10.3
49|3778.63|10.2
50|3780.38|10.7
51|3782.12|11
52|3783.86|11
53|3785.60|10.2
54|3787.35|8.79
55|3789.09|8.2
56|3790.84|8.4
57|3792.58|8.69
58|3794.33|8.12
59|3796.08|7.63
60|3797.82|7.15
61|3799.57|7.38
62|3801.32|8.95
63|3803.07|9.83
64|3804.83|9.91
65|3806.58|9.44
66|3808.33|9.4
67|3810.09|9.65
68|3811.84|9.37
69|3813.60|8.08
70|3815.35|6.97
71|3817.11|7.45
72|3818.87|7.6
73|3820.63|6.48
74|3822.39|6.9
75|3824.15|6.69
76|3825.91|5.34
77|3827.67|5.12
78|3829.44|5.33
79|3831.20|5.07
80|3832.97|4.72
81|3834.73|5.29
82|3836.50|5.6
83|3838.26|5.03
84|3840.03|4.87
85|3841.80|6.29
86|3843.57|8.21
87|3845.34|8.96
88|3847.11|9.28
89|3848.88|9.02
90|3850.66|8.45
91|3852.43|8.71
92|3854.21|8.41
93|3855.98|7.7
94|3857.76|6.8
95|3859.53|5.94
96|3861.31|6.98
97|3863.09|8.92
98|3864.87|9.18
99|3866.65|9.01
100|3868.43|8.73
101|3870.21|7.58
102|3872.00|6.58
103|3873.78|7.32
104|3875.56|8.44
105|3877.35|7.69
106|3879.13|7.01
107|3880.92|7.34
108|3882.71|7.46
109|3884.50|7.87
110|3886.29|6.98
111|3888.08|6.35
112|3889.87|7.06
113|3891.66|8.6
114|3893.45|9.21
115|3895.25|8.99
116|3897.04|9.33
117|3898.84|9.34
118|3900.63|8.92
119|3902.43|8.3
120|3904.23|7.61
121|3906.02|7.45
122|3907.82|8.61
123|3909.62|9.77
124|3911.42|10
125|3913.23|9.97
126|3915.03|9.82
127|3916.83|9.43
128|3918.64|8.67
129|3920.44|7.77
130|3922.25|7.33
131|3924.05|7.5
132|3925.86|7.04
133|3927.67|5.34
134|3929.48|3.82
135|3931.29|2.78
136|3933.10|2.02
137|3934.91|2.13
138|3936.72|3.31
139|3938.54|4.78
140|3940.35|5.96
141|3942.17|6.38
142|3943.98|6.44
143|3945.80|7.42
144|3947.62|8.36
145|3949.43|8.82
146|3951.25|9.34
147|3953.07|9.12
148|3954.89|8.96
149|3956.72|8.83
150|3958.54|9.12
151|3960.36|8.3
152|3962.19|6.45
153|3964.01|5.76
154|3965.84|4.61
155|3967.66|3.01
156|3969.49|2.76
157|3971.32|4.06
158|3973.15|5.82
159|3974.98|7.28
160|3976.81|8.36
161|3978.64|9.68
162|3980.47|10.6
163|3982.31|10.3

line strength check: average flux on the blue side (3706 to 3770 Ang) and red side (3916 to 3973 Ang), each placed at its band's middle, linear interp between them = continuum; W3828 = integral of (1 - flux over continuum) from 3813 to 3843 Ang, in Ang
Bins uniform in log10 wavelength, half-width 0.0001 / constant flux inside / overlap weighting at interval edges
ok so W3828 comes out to 4.4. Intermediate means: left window 7.68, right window 6.3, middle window 6.05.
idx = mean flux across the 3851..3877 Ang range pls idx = 7.89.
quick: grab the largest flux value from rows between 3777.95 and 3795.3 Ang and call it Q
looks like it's 11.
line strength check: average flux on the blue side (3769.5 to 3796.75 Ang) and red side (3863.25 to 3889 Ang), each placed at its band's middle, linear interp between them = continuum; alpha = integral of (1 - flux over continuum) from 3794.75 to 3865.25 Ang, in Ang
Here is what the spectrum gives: 9.0 Ang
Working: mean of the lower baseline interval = 9.37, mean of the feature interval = 7.44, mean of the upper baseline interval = 7.71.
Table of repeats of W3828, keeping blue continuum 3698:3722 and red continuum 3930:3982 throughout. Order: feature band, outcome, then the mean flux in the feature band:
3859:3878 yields -1.7 Ang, 7.89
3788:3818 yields -2.6 Ang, 8.51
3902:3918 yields -5.0 Ang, 9.01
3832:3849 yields 2.0 Ang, 6.62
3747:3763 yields 1.2 Ang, 7.65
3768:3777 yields -1.0 Ang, 9.05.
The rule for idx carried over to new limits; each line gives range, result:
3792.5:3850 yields 7.37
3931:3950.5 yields 5.43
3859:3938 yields 7.48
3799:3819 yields 8.73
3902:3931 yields 7.91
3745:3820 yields 8.55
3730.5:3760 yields 7.02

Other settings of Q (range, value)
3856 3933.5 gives 10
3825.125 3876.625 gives 9.28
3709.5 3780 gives 10.9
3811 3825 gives 9.37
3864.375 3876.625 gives 9.18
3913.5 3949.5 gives 9.82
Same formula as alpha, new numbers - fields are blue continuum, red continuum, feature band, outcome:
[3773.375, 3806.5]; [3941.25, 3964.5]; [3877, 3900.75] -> 1.39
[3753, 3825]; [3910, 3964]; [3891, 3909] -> -2.82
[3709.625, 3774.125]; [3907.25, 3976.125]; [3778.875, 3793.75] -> -4.08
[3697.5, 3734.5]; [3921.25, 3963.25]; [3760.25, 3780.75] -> -2.92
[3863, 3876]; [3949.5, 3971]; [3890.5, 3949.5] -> 1.81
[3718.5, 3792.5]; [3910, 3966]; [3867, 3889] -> -0.38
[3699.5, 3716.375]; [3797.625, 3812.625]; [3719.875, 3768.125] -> 8.78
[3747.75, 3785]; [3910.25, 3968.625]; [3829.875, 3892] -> 2.86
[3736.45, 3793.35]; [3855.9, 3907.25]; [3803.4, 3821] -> -0.69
